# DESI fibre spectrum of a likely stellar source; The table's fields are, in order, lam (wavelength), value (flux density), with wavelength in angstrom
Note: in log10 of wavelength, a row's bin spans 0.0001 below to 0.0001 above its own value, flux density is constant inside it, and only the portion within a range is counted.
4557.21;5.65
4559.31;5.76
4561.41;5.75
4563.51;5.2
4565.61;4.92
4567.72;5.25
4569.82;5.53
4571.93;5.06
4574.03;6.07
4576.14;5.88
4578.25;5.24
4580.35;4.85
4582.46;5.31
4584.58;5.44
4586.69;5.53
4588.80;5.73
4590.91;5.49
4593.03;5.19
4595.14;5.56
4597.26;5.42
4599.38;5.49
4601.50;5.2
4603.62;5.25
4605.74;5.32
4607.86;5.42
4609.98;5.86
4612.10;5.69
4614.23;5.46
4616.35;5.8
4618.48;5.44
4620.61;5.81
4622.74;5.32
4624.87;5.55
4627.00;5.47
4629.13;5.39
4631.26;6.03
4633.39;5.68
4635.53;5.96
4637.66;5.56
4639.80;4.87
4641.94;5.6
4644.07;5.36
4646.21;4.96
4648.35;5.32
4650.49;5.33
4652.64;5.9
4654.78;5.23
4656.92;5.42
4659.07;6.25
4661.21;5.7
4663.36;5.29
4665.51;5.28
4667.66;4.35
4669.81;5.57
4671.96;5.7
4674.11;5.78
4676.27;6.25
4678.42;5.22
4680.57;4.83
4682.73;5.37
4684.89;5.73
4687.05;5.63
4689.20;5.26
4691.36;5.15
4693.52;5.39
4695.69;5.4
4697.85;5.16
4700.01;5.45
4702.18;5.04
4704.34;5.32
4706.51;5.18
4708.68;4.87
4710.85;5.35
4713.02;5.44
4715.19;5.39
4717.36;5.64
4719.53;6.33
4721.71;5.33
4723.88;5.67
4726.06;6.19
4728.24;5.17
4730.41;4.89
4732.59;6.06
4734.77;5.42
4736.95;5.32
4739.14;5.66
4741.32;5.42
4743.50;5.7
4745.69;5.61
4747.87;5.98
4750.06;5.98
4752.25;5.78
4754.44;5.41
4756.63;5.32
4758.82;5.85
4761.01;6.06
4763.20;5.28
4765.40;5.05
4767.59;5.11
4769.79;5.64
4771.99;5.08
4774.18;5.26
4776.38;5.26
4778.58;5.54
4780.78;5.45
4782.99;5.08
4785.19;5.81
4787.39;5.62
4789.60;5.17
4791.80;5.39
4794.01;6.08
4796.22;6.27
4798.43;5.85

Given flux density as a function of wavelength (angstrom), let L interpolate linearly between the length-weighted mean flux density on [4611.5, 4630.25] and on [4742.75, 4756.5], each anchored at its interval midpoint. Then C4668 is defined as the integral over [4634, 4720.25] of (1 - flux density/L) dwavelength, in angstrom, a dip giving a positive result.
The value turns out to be 3.1 angstrom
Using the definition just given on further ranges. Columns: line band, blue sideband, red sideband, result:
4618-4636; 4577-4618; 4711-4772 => -0.5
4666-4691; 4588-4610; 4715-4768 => 0.5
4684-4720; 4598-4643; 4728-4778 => 0.9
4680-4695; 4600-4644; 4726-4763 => 0.6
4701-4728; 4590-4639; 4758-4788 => 0.0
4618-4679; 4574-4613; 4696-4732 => -0.8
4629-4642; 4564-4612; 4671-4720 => -0.4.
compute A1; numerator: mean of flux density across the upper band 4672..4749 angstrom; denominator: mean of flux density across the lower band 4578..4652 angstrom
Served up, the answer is 1.0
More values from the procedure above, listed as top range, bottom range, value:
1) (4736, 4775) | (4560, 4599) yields 1.02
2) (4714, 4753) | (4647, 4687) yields 1.03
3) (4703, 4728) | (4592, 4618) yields 1.01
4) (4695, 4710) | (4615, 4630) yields 0.94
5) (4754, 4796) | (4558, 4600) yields 1.01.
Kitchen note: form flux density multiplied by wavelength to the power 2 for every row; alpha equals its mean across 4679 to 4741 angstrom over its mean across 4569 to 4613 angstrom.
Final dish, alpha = 1.0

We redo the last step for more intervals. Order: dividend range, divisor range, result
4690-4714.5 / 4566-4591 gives 1.02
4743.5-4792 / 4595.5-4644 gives 1.06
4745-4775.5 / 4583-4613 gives 1.08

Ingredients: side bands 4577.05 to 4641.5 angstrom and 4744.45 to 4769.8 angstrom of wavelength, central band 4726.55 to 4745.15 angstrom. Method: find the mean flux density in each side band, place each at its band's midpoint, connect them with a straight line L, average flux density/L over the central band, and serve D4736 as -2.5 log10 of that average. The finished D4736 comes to 0.02 mag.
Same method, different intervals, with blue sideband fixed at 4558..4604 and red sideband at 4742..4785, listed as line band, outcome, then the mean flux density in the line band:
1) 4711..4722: -0.03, 5.62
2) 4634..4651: 0.01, 5.38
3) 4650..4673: 0.00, 5.46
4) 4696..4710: 0.06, 5.19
